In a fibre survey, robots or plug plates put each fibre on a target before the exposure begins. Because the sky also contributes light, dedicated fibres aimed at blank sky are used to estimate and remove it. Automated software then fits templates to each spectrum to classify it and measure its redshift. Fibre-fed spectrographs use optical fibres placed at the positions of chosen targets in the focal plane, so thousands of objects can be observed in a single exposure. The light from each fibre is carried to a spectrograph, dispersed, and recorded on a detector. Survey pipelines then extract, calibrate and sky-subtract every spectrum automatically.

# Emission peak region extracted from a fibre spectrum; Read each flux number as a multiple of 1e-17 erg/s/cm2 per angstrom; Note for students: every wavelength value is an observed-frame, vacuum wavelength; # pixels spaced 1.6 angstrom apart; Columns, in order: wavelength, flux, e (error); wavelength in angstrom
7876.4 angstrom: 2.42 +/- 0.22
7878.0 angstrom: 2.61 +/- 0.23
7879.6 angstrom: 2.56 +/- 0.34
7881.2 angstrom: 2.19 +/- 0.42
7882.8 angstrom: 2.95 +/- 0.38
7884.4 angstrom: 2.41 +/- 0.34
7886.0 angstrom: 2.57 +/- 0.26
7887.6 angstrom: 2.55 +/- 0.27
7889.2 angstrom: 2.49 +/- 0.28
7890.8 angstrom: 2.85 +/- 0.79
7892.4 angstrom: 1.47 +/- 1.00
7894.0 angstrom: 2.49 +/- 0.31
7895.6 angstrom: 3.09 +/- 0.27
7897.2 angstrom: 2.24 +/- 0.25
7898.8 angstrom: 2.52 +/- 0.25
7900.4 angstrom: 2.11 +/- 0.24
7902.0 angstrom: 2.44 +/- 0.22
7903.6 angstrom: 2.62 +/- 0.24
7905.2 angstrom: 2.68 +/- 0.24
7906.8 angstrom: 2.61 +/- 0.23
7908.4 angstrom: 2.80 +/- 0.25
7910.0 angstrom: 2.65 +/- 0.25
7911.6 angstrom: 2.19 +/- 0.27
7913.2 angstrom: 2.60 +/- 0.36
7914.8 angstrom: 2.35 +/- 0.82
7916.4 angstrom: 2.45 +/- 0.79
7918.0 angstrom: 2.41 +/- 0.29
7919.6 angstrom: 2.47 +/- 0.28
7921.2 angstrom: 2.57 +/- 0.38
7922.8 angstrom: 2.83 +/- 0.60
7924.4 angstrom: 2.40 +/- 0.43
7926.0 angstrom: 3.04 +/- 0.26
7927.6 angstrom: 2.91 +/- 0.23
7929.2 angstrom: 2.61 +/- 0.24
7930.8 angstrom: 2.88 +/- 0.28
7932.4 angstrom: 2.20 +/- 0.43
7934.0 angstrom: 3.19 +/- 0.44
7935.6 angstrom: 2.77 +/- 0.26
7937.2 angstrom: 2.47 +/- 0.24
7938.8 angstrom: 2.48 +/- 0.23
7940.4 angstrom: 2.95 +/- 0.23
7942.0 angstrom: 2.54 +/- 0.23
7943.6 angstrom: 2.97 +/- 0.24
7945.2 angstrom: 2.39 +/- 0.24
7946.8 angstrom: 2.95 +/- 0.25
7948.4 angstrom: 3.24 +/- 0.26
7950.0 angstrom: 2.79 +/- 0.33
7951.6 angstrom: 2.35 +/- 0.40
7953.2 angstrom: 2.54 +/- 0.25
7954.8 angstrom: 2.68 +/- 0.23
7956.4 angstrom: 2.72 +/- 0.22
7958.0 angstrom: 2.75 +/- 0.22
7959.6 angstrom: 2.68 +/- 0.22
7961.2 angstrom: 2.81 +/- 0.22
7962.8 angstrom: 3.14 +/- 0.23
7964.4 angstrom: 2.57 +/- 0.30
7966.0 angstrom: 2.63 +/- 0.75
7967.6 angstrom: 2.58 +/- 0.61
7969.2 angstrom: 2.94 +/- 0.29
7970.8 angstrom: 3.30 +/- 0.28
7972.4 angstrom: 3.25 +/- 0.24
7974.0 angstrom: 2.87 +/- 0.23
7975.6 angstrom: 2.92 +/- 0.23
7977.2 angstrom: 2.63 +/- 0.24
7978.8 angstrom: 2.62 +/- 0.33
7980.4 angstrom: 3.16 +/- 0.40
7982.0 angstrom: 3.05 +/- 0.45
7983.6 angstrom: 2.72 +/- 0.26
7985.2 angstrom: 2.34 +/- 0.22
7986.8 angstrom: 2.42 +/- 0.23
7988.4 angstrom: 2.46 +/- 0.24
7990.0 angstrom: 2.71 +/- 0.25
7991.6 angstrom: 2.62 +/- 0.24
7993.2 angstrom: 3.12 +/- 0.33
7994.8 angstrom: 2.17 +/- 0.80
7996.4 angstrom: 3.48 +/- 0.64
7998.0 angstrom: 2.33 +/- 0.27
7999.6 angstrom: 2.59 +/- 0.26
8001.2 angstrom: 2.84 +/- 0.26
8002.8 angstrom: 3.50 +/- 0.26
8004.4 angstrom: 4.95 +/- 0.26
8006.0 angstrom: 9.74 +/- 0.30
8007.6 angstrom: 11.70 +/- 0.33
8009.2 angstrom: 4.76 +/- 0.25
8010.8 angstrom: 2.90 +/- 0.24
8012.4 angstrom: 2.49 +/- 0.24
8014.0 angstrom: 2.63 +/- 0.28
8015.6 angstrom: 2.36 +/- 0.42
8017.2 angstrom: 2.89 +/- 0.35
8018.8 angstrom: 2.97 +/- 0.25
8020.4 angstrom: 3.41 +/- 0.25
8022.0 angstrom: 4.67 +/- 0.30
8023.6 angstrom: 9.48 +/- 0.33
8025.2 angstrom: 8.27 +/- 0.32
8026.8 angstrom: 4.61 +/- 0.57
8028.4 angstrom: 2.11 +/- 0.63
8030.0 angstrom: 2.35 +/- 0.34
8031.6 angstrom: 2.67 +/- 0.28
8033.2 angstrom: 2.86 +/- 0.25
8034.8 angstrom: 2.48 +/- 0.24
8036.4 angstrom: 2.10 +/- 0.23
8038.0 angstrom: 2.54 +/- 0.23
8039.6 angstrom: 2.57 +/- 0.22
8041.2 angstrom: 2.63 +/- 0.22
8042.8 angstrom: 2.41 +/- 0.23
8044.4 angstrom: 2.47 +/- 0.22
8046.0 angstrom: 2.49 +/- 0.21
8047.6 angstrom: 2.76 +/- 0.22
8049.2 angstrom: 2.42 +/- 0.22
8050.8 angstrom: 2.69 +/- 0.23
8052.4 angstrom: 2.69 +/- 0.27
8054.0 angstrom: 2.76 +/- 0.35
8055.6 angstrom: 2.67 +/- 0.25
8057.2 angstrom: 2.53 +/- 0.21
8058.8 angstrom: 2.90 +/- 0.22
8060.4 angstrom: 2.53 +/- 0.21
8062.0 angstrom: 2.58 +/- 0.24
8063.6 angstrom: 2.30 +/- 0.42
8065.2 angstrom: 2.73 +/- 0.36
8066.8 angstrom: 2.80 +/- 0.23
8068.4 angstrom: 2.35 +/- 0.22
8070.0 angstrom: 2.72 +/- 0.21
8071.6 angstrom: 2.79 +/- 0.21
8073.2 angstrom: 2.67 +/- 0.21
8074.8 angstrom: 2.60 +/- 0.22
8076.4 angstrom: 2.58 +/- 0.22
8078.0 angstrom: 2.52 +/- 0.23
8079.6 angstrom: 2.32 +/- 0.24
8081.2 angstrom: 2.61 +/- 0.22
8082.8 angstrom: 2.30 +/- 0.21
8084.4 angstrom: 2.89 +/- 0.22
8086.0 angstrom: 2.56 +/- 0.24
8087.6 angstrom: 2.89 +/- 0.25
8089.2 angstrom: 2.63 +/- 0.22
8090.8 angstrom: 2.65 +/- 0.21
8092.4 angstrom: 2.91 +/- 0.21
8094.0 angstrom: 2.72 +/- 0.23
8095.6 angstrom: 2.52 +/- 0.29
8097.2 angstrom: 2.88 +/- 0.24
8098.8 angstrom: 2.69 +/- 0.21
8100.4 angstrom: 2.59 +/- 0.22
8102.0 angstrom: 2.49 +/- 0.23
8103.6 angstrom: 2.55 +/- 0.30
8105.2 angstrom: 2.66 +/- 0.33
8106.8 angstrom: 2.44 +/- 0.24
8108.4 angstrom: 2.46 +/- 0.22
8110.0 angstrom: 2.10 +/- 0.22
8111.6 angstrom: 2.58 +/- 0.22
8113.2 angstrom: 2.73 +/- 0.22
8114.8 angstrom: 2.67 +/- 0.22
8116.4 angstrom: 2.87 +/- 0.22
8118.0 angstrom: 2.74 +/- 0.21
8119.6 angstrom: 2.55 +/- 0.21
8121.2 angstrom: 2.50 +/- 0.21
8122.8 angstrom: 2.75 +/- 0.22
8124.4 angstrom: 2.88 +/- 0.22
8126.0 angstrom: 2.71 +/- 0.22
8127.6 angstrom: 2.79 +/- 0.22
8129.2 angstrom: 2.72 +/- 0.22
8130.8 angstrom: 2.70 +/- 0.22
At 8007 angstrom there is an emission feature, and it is [S II]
